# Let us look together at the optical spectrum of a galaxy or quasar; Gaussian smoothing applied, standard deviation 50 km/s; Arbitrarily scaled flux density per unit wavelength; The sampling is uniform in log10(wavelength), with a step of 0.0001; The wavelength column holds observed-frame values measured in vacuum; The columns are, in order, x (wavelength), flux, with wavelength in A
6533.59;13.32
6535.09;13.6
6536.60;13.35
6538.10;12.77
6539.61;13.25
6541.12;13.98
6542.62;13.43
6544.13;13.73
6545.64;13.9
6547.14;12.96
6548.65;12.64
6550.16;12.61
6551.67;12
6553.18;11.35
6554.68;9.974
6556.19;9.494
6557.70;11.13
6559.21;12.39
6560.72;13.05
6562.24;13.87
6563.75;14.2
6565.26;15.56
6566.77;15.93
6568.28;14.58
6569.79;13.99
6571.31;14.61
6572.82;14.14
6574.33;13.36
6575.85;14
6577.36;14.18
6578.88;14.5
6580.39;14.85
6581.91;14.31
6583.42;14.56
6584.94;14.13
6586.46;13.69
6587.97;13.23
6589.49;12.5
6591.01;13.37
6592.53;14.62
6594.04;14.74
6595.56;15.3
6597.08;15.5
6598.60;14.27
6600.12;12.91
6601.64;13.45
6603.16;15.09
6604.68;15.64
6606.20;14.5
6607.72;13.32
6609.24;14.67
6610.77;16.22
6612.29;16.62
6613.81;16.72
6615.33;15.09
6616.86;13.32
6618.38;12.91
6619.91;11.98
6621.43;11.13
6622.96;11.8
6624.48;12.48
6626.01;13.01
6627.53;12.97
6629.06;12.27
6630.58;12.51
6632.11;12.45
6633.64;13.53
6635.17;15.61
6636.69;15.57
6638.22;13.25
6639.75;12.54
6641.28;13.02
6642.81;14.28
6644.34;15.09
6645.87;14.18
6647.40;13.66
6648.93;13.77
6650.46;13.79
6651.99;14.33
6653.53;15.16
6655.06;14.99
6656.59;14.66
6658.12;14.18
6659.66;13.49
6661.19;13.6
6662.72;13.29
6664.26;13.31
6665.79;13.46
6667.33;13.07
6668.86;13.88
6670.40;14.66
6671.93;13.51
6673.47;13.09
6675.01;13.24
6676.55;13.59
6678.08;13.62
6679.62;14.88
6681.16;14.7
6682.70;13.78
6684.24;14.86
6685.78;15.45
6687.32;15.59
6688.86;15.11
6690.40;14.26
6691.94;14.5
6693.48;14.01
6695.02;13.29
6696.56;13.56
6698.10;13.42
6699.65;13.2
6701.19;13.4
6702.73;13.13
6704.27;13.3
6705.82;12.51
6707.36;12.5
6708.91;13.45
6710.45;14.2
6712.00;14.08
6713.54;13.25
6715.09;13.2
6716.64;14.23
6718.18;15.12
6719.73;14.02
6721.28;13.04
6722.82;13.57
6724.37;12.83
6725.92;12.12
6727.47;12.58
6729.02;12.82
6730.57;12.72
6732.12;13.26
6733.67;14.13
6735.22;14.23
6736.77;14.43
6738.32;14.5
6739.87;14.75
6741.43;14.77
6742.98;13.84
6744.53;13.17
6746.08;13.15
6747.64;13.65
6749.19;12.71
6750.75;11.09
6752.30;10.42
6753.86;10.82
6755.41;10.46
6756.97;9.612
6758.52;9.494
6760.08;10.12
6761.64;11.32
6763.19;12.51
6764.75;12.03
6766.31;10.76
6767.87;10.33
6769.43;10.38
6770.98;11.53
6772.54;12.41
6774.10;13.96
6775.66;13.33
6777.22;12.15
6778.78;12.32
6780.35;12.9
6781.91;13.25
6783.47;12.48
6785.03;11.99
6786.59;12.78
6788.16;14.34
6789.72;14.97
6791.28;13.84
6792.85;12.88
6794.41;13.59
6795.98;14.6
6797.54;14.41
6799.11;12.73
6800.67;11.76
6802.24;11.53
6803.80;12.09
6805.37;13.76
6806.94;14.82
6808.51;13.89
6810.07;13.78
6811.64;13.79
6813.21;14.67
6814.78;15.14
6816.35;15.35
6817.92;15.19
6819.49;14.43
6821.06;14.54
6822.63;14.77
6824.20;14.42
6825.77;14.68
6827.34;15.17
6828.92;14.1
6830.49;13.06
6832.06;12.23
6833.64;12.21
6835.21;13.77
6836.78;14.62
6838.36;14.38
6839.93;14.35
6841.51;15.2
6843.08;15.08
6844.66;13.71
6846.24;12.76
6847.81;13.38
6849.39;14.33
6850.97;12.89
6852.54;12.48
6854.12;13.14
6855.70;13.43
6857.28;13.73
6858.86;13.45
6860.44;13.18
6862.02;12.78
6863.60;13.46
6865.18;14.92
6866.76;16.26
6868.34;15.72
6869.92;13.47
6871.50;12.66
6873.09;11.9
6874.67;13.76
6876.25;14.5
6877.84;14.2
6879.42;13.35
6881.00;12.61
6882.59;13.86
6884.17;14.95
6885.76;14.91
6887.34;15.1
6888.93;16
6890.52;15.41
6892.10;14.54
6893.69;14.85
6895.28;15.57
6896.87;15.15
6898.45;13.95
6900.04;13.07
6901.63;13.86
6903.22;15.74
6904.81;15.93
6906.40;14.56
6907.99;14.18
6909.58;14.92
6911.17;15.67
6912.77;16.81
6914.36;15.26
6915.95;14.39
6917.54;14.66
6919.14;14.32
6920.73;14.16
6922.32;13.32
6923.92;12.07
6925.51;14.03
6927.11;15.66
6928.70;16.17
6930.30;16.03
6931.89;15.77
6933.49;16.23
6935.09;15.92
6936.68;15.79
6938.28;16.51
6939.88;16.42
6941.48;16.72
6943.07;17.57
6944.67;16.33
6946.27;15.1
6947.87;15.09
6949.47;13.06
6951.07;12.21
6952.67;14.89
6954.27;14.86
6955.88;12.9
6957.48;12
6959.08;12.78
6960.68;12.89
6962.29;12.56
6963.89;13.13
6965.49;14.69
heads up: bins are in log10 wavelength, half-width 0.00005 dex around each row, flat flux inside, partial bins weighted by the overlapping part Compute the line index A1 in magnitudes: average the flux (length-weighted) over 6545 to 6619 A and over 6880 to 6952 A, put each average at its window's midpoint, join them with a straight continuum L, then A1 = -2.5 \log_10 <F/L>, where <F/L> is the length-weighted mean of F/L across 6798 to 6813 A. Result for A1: 0.11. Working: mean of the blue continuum 13.9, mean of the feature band 13.2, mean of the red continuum 15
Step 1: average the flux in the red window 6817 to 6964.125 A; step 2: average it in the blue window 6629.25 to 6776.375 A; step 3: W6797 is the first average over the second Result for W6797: 1.08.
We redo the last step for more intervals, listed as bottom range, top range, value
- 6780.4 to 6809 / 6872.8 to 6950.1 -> 1.12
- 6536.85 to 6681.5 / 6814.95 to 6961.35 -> 1.05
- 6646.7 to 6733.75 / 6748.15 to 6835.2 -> 0.94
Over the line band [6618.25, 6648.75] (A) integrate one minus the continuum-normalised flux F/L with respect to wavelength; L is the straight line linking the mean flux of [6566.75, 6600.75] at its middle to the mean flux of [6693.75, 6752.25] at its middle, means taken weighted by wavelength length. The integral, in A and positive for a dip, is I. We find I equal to 1.5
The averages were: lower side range 14.2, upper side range 13.4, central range 13.2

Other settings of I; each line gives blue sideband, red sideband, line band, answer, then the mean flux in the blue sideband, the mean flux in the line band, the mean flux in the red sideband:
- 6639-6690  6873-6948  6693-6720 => 1.3 A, 14.1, 13.5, 15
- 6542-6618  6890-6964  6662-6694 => 0.1 A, 13.9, 14.1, 14.8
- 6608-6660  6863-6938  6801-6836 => 1.2 A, 13.9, 13.9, 14.7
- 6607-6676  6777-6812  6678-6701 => -1.1 A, 13.8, 14.3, 13.3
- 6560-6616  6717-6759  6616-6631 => 1.7 A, 14.5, 12.5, 12.9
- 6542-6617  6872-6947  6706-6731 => 1.7 A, 13.9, 13.3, 14.9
